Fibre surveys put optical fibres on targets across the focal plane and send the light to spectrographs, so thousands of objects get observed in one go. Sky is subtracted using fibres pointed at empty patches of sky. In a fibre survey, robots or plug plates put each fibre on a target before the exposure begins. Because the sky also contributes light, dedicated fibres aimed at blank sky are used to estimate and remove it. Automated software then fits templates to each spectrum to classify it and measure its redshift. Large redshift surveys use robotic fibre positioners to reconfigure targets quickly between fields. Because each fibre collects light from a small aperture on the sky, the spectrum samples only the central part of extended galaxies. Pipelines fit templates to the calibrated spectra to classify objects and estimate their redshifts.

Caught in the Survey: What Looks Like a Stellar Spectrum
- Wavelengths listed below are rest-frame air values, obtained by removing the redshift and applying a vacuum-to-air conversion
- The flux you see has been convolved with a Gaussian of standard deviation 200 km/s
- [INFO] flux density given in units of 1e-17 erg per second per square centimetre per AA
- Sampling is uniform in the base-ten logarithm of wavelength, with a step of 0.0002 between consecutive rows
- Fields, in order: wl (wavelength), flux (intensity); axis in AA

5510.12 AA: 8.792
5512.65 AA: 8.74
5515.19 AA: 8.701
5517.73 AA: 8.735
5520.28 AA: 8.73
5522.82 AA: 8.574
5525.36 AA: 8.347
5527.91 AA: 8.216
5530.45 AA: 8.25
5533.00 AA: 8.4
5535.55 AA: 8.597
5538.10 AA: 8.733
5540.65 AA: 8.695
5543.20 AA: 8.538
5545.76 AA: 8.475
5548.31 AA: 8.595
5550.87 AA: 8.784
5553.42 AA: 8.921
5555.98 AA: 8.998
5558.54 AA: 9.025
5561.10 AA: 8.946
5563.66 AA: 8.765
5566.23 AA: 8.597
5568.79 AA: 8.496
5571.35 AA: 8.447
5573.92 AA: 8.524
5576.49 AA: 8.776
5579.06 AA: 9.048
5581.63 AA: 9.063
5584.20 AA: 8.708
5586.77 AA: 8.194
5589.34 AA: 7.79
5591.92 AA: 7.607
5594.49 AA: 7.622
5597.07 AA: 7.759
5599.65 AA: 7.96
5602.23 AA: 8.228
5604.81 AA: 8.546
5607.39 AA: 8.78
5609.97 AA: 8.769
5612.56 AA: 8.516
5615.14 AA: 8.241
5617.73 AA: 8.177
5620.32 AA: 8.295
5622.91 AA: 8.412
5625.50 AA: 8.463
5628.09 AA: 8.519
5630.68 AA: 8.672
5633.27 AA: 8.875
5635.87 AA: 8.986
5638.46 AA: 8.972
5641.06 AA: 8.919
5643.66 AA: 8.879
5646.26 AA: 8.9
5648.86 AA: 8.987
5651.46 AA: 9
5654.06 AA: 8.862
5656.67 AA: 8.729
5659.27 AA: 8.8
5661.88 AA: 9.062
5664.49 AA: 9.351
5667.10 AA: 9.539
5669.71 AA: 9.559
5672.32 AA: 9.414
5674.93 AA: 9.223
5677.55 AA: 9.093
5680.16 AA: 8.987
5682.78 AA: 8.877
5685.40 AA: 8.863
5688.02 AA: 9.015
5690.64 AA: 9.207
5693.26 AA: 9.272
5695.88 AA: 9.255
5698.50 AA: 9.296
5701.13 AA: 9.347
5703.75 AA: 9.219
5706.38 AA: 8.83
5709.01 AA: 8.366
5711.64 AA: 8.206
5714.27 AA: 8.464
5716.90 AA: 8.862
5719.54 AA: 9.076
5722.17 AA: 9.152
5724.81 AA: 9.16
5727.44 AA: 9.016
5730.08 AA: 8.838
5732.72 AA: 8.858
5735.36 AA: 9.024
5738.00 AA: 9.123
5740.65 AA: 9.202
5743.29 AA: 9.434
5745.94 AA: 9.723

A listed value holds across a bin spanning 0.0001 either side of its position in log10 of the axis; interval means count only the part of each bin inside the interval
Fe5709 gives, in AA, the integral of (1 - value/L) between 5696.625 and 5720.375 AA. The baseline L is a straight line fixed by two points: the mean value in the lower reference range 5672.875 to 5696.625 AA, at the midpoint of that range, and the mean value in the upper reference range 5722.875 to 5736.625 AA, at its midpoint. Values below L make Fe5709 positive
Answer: 0.5 AA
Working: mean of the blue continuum 9.09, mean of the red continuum 8.99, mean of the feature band 8.86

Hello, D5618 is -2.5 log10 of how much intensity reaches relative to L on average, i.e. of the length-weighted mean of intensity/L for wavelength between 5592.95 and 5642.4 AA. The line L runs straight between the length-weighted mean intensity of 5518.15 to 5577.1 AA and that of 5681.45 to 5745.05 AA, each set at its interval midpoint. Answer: 0.04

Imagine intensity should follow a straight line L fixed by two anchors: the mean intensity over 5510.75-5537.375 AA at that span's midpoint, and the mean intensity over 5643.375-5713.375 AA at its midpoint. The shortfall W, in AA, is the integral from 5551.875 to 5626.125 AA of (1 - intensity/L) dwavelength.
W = 2.4 AA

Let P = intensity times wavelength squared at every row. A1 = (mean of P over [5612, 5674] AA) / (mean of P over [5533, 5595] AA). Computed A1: 1.06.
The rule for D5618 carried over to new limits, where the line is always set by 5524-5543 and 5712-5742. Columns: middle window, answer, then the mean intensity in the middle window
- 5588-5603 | 0.11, 7.81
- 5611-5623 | 0.05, 8.32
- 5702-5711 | 0.01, 8.79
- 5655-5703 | -0.04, 9.16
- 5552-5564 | -0.05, 8.95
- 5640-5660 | -0.02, 8.89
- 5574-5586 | -0.03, 8.83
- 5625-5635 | 0.01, 8.66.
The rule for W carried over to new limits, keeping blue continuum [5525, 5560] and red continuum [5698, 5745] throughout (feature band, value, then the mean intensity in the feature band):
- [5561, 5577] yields 0.1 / 8.62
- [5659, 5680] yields -0.9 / 9.26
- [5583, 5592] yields 0.6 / 8.13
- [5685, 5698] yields -0.3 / 9.16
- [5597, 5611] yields 0.6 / 8.38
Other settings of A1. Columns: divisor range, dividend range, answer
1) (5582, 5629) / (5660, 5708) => 1.14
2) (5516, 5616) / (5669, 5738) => 1.11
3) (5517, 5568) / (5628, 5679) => 1.09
